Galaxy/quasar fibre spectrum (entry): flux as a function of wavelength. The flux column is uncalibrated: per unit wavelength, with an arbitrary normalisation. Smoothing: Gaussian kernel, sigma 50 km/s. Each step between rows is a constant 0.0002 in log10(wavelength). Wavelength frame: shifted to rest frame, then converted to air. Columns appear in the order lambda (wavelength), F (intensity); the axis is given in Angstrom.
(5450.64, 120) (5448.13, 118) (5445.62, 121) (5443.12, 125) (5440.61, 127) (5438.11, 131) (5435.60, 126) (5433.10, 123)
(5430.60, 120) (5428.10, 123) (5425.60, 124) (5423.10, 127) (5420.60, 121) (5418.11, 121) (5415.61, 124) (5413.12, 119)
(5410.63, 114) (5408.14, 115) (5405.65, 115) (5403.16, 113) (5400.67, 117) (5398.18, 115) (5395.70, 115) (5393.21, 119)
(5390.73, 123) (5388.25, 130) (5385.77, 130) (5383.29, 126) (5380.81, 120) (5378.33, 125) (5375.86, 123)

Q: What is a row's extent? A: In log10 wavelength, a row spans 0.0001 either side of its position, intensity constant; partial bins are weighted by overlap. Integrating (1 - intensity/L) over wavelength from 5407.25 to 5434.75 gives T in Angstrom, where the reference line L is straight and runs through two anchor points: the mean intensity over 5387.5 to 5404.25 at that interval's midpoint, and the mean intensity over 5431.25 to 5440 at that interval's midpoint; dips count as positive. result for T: 0.5 Angstrom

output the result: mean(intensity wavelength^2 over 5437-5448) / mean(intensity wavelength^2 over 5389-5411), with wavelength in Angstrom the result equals 1.09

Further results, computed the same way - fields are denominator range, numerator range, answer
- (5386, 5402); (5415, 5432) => 1.03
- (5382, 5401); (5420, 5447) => 1.03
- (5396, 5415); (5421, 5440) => 1.09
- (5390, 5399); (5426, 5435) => 1.05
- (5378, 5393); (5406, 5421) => 0.96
